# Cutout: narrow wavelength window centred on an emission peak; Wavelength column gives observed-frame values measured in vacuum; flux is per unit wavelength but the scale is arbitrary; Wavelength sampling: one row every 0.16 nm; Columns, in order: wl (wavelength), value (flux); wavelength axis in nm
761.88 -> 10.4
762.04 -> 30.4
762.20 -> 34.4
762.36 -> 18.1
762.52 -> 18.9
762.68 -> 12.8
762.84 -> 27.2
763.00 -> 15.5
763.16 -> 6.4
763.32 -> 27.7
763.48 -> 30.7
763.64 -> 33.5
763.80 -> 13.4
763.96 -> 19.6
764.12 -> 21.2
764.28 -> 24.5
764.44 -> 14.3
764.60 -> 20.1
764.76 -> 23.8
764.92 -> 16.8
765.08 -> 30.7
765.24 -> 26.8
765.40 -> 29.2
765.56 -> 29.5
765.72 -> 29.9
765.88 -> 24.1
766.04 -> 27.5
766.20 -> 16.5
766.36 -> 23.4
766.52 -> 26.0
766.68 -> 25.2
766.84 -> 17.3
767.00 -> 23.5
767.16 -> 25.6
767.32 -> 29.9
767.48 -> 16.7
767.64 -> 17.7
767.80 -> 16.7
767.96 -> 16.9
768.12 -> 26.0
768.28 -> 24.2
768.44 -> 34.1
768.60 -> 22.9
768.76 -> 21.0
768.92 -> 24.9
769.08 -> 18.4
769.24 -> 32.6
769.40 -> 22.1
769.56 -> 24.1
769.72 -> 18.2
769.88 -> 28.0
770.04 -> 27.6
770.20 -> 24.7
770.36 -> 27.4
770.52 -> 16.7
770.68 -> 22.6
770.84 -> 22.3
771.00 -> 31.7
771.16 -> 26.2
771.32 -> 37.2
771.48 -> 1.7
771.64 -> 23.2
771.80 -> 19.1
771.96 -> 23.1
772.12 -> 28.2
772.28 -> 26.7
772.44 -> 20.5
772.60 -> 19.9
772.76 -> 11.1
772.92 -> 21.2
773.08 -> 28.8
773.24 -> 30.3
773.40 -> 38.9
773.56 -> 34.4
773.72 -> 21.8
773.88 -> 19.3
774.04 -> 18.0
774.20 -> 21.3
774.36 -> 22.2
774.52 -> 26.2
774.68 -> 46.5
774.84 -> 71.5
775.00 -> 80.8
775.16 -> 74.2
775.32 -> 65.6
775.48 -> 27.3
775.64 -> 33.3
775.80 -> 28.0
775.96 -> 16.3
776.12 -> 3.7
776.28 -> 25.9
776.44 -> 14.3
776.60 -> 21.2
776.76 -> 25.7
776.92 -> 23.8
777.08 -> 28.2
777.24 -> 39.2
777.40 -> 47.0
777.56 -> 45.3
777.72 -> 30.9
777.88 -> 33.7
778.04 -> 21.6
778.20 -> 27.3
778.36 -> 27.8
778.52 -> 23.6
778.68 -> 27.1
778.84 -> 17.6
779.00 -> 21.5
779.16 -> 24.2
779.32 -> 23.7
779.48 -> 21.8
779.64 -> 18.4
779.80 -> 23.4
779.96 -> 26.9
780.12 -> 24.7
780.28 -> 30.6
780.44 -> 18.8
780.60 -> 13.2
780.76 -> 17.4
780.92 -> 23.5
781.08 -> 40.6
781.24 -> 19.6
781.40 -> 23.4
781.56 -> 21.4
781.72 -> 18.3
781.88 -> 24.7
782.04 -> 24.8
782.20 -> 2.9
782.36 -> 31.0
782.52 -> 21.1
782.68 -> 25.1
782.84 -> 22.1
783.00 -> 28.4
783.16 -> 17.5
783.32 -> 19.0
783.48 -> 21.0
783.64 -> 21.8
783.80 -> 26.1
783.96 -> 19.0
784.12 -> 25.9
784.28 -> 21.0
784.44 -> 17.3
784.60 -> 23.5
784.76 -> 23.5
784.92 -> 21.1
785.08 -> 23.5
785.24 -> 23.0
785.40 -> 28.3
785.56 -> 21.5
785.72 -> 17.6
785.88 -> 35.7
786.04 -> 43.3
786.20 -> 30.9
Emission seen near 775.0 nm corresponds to H-alpha 6563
